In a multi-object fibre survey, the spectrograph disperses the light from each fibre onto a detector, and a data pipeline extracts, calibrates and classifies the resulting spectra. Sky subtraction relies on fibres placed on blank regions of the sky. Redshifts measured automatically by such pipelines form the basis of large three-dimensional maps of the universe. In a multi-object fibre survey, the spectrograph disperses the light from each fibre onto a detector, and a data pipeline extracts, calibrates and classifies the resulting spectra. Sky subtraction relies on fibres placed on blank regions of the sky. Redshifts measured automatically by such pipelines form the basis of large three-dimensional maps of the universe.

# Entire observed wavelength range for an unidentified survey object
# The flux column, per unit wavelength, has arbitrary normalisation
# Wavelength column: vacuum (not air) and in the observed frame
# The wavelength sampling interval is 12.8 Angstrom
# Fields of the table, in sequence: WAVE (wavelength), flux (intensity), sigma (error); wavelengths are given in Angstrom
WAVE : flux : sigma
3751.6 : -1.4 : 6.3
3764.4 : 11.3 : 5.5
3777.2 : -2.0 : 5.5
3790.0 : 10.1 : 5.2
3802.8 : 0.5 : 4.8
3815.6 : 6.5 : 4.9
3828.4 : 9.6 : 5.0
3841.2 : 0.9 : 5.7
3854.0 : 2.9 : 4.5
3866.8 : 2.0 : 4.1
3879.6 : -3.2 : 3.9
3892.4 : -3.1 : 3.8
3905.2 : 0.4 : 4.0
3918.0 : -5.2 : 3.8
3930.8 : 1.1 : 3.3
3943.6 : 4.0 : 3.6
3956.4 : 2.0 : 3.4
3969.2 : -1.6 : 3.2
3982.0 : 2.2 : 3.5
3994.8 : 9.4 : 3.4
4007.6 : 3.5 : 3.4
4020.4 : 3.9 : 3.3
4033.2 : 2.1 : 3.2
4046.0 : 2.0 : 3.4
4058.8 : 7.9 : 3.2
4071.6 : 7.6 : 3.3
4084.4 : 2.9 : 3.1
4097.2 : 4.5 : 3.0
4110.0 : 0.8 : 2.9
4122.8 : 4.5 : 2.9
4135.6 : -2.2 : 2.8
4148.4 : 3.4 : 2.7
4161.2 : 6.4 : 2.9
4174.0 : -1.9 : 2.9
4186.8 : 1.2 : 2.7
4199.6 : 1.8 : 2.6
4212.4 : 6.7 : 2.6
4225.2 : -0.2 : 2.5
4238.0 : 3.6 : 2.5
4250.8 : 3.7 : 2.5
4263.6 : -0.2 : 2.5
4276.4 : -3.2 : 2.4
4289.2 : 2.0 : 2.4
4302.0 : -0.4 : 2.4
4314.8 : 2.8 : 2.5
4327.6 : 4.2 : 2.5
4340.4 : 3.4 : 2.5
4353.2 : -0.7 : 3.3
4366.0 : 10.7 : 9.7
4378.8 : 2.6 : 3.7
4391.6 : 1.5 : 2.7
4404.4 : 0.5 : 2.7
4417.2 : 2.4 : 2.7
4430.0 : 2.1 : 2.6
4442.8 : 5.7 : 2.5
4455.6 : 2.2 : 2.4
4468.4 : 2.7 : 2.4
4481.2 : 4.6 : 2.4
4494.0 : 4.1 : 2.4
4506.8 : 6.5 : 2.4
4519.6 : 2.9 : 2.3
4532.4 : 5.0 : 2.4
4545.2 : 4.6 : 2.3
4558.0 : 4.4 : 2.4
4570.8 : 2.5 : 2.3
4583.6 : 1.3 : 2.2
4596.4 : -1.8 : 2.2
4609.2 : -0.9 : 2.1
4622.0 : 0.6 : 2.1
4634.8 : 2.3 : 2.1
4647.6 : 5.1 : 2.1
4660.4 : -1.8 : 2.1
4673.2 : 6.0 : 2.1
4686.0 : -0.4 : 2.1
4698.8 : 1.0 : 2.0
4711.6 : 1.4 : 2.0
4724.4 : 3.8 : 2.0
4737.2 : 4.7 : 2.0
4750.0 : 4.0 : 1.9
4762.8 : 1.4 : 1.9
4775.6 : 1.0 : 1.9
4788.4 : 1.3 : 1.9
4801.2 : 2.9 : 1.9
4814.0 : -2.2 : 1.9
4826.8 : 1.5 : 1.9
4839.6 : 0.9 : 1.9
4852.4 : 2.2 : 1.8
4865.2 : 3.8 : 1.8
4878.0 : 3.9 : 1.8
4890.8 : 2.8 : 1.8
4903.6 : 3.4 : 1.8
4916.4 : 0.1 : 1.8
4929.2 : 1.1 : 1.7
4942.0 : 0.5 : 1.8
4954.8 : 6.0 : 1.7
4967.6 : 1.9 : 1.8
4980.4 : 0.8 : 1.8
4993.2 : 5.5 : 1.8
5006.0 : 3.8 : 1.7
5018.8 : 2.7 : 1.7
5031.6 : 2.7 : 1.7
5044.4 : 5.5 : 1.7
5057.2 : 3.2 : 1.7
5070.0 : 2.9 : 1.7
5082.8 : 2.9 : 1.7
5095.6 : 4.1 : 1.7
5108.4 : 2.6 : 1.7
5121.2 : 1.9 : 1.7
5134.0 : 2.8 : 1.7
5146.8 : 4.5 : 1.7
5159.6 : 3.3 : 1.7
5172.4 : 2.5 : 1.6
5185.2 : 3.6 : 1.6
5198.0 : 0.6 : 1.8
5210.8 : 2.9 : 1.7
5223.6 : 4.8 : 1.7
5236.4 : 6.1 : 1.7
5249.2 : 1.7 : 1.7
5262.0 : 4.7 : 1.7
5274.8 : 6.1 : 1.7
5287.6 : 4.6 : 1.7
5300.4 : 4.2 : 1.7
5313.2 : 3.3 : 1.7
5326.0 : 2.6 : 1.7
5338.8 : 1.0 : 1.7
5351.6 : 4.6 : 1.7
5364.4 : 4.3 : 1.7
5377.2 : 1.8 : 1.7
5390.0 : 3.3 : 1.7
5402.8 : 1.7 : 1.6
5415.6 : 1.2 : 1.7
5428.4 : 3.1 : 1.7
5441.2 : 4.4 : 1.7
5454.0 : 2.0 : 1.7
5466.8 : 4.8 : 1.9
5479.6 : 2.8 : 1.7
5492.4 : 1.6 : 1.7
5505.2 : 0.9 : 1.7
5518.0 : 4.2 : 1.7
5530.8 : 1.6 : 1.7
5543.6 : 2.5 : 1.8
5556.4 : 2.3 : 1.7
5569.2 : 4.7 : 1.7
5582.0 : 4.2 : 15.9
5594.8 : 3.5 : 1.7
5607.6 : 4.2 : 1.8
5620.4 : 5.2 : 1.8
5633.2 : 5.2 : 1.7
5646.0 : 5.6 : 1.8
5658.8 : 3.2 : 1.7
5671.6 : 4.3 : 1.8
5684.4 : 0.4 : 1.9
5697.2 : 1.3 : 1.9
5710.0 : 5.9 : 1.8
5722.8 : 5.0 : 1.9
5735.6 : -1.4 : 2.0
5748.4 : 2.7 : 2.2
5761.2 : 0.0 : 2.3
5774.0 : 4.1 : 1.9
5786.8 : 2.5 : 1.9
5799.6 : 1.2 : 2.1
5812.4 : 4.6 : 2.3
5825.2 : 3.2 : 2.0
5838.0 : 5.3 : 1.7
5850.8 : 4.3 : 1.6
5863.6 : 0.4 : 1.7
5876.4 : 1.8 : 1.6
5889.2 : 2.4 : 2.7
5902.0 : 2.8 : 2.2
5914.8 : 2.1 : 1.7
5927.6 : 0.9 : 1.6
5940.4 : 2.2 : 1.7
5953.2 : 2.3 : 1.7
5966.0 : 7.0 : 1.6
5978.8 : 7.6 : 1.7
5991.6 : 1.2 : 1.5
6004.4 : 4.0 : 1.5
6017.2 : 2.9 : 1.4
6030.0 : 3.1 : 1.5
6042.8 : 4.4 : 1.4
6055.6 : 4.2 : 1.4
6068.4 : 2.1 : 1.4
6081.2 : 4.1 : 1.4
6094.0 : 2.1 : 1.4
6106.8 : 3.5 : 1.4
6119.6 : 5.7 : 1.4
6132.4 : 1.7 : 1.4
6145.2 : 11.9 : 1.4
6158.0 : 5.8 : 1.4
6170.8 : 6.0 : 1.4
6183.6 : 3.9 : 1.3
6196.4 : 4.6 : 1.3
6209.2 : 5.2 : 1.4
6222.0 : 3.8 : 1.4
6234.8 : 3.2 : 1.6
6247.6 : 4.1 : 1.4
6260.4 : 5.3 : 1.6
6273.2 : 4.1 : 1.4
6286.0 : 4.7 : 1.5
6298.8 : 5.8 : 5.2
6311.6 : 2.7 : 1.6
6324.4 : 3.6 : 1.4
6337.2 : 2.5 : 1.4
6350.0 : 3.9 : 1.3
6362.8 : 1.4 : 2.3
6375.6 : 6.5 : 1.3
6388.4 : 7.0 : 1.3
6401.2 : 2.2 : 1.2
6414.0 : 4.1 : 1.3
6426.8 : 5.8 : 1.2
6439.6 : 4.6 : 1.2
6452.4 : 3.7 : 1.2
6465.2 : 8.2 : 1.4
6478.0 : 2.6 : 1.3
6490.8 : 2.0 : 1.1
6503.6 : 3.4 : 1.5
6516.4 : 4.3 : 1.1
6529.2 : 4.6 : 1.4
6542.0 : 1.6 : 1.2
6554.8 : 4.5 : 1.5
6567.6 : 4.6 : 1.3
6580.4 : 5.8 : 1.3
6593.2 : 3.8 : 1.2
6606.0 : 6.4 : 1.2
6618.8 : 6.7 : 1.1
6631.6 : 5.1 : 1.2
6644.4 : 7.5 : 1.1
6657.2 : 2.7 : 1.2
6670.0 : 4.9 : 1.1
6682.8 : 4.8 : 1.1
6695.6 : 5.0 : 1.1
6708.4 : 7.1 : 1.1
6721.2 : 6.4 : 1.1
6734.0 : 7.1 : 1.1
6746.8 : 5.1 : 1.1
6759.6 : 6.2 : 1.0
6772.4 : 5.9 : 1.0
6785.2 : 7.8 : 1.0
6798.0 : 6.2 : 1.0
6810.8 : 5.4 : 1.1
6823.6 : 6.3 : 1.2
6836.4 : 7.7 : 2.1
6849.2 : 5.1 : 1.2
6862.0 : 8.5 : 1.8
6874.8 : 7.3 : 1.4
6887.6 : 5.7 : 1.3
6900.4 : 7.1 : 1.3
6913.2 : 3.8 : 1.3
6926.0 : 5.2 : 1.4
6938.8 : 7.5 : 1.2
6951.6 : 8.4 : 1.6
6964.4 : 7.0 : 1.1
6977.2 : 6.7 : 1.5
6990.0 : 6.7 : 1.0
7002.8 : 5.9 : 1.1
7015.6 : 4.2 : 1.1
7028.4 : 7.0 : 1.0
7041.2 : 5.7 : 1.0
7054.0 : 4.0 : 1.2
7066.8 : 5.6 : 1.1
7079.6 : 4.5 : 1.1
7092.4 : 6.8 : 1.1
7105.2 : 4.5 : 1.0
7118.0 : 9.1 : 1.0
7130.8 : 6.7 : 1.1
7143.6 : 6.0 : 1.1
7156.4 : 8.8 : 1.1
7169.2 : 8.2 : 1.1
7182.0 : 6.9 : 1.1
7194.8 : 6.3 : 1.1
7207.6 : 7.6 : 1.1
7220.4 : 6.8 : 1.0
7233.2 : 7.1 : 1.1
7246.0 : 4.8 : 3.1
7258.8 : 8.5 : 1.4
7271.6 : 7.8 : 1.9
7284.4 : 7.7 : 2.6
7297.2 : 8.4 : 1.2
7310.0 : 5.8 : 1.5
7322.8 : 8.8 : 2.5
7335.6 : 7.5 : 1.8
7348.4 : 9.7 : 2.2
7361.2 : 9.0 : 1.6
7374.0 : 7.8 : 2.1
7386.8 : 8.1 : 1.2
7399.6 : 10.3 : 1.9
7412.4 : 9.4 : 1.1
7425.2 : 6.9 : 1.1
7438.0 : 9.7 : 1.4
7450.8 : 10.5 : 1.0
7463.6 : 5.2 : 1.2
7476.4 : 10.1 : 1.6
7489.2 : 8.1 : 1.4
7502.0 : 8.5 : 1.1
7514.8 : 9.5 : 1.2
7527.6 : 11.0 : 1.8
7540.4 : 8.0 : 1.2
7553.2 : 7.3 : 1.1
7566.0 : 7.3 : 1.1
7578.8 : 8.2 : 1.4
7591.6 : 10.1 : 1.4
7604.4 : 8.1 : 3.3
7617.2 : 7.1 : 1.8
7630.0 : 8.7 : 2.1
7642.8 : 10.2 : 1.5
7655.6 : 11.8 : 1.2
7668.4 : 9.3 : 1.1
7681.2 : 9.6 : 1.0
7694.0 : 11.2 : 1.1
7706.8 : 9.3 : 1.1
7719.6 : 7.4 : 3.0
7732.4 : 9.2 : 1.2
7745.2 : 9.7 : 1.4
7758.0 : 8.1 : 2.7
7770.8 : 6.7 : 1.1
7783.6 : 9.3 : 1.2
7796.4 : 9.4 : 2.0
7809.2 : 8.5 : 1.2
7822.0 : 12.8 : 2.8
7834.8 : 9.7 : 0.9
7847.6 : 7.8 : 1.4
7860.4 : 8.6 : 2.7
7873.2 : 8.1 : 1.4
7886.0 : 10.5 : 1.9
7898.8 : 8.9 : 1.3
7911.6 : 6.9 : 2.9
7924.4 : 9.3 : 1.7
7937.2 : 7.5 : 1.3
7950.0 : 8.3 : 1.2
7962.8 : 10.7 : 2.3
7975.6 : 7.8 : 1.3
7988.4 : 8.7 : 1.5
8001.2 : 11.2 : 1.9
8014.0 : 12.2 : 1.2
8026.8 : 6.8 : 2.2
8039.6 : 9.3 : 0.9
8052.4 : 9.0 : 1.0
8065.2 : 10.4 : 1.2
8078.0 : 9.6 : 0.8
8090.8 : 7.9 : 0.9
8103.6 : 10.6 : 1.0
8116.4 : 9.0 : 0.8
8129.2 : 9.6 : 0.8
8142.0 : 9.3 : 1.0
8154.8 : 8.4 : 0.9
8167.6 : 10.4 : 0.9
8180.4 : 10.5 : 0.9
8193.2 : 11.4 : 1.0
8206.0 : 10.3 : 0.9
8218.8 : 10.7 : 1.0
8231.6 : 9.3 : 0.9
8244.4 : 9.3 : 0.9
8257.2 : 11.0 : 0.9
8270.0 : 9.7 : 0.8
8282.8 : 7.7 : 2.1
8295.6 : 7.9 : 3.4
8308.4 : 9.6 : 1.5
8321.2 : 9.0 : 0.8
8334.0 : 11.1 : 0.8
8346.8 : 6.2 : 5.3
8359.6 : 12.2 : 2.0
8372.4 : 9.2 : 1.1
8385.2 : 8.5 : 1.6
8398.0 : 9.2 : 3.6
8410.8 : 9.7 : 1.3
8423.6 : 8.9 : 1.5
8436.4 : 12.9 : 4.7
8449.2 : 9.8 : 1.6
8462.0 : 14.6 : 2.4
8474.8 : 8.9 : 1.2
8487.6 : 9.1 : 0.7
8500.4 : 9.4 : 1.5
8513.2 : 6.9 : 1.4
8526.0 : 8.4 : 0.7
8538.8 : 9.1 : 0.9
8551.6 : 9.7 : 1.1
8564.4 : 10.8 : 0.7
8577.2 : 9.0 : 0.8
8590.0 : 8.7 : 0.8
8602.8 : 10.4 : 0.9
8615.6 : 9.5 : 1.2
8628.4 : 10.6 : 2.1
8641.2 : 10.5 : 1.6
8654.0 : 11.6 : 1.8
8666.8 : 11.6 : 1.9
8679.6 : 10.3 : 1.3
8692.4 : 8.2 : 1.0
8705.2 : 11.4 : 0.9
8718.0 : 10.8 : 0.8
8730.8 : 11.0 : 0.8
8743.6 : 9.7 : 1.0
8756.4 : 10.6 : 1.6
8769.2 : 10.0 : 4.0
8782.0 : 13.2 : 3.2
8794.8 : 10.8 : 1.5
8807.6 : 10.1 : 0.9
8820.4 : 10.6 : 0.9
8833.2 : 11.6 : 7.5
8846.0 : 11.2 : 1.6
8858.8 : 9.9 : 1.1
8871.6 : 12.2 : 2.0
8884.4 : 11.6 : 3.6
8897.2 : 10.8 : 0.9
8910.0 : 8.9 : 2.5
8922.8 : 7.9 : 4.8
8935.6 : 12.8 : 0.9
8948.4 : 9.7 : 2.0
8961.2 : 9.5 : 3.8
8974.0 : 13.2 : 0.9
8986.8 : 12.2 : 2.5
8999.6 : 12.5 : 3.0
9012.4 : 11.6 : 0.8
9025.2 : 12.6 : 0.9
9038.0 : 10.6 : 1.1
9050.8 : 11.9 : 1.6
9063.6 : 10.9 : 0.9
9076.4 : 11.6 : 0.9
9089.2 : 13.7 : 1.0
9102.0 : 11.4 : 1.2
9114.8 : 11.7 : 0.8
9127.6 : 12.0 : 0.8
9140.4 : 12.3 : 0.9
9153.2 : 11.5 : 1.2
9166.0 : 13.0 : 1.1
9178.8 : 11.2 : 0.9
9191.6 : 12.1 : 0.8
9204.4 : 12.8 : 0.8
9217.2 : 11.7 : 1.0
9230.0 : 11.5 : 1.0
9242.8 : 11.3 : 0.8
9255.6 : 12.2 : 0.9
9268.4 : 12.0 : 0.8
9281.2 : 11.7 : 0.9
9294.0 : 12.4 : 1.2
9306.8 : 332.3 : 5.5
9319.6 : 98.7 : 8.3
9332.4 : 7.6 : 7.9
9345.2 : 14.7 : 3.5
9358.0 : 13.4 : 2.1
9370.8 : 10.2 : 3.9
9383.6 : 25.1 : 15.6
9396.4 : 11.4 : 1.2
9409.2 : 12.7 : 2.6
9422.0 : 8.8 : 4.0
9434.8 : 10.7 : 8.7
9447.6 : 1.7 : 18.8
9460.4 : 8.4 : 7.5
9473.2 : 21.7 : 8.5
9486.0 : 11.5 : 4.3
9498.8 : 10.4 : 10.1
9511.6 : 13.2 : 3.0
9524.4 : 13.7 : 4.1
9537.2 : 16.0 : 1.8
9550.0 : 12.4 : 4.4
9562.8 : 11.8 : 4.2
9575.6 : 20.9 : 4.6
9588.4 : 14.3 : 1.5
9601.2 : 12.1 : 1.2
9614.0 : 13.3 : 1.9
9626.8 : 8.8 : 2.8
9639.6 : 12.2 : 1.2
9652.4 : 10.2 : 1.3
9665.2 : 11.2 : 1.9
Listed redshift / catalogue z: 0.649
